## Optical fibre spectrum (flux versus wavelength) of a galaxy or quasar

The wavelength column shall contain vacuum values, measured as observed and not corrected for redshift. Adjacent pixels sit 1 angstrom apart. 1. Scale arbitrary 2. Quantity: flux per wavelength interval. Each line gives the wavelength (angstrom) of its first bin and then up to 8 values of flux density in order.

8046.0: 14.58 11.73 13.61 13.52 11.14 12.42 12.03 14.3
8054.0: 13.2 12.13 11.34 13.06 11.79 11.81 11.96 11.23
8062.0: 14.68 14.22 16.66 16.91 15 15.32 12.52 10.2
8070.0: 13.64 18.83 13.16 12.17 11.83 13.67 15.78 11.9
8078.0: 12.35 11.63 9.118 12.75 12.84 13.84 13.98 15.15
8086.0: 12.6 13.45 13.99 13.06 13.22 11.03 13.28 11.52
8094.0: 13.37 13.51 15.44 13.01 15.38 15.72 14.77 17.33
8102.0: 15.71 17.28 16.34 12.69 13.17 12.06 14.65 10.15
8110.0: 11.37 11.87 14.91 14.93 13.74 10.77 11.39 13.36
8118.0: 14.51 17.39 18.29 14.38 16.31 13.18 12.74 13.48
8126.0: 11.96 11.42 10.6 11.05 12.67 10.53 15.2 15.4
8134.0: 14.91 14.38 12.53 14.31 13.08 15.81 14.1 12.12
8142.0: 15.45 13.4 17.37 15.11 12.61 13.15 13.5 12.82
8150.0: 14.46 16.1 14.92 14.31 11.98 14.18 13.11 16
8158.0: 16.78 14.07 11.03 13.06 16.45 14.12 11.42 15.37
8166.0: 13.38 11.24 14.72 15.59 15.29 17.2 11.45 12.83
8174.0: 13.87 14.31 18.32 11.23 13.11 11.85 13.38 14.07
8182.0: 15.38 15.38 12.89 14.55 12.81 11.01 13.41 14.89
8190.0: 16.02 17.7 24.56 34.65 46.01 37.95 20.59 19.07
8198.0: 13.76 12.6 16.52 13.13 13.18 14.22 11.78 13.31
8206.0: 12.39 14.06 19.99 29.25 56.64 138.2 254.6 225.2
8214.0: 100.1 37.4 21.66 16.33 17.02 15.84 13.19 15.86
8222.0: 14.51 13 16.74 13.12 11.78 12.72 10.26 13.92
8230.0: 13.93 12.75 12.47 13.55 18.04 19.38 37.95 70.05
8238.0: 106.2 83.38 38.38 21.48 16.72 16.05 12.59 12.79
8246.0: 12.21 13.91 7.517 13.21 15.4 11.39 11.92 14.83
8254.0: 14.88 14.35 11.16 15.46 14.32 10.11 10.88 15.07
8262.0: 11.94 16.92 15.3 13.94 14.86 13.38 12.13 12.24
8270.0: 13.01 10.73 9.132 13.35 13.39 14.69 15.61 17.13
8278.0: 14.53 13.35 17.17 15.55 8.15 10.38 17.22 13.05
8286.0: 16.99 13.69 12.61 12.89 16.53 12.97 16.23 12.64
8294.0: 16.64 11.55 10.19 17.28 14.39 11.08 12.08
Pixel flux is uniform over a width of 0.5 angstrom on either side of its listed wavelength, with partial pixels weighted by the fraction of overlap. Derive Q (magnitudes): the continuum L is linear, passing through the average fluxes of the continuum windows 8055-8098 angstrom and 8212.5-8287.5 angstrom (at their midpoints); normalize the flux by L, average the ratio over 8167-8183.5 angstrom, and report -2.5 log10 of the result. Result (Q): 0.270 mag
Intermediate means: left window 13.3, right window 21.9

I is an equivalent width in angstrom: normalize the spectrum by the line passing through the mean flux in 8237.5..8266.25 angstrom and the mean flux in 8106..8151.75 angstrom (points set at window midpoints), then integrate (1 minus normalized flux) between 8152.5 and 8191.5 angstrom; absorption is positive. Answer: 4.66 angstrom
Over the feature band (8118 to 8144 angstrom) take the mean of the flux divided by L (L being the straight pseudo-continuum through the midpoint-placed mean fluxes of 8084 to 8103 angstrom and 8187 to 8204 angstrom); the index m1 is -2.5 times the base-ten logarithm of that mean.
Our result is 0.17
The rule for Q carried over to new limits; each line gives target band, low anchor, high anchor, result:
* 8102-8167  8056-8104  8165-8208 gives 0.09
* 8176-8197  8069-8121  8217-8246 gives 0.11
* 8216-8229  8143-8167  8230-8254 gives 0.49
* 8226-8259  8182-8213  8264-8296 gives 0.07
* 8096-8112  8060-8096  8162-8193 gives -0.03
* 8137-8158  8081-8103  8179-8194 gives 0.12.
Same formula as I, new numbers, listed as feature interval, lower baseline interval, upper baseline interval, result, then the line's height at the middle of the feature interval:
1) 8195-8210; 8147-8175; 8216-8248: 0.89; 19.2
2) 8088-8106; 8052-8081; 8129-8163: -0.94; 13.5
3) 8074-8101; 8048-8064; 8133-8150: -0.24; 13.2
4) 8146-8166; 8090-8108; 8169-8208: 2.19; 15.7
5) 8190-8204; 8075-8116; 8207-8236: 5.55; 35.5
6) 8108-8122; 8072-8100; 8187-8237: 3.09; 17.6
